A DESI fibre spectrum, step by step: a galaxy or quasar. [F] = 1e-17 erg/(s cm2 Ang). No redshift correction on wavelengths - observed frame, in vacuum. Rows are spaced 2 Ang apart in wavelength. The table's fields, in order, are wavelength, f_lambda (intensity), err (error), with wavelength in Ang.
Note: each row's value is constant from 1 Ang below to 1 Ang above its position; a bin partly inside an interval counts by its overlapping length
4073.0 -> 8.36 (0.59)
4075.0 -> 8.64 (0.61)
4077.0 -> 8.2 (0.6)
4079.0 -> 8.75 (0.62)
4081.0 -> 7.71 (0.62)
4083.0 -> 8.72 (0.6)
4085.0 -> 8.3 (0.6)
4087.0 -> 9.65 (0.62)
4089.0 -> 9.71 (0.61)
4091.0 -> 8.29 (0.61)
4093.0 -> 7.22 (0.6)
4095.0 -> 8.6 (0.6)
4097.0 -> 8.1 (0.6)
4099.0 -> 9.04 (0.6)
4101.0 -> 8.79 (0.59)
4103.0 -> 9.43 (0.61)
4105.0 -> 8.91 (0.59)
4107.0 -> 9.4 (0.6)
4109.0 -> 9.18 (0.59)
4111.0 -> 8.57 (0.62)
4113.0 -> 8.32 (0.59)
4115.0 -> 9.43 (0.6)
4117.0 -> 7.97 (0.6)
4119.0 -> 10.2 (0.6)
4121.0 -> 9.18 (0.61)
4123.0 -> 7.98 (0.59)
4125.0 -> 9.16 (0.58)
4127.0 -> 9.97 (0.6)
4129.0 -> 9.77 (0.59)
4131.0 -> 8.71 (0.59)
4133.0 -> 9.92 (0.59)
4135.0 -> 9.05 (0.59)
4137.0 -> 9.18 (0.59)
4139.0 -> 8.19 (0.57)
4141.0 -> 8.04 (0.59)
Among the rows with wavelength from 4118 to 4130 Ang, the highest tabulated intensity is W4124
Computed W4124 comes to 10.2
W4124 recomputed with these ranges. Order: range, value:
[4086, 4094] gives 9.71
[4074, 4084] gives 8.75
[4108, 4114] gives 9.18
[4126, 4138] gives 9.97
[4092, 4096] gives 8.6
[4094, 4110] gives 9.43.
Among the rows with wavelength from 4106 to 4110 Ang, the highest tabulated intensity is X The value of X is 9.4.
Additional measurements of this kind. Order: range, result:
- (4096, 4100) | 9.04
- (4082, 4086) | 8.72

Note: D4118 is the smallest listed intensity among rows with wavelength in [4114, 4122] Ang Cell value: 7.97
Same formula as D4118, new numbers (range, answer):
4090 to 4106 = 7.22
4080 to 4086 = 7.71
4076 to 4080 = 8.2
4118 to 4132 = 7.98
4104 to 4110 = 8.91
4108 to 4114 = 8.32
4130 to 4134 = 8.71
